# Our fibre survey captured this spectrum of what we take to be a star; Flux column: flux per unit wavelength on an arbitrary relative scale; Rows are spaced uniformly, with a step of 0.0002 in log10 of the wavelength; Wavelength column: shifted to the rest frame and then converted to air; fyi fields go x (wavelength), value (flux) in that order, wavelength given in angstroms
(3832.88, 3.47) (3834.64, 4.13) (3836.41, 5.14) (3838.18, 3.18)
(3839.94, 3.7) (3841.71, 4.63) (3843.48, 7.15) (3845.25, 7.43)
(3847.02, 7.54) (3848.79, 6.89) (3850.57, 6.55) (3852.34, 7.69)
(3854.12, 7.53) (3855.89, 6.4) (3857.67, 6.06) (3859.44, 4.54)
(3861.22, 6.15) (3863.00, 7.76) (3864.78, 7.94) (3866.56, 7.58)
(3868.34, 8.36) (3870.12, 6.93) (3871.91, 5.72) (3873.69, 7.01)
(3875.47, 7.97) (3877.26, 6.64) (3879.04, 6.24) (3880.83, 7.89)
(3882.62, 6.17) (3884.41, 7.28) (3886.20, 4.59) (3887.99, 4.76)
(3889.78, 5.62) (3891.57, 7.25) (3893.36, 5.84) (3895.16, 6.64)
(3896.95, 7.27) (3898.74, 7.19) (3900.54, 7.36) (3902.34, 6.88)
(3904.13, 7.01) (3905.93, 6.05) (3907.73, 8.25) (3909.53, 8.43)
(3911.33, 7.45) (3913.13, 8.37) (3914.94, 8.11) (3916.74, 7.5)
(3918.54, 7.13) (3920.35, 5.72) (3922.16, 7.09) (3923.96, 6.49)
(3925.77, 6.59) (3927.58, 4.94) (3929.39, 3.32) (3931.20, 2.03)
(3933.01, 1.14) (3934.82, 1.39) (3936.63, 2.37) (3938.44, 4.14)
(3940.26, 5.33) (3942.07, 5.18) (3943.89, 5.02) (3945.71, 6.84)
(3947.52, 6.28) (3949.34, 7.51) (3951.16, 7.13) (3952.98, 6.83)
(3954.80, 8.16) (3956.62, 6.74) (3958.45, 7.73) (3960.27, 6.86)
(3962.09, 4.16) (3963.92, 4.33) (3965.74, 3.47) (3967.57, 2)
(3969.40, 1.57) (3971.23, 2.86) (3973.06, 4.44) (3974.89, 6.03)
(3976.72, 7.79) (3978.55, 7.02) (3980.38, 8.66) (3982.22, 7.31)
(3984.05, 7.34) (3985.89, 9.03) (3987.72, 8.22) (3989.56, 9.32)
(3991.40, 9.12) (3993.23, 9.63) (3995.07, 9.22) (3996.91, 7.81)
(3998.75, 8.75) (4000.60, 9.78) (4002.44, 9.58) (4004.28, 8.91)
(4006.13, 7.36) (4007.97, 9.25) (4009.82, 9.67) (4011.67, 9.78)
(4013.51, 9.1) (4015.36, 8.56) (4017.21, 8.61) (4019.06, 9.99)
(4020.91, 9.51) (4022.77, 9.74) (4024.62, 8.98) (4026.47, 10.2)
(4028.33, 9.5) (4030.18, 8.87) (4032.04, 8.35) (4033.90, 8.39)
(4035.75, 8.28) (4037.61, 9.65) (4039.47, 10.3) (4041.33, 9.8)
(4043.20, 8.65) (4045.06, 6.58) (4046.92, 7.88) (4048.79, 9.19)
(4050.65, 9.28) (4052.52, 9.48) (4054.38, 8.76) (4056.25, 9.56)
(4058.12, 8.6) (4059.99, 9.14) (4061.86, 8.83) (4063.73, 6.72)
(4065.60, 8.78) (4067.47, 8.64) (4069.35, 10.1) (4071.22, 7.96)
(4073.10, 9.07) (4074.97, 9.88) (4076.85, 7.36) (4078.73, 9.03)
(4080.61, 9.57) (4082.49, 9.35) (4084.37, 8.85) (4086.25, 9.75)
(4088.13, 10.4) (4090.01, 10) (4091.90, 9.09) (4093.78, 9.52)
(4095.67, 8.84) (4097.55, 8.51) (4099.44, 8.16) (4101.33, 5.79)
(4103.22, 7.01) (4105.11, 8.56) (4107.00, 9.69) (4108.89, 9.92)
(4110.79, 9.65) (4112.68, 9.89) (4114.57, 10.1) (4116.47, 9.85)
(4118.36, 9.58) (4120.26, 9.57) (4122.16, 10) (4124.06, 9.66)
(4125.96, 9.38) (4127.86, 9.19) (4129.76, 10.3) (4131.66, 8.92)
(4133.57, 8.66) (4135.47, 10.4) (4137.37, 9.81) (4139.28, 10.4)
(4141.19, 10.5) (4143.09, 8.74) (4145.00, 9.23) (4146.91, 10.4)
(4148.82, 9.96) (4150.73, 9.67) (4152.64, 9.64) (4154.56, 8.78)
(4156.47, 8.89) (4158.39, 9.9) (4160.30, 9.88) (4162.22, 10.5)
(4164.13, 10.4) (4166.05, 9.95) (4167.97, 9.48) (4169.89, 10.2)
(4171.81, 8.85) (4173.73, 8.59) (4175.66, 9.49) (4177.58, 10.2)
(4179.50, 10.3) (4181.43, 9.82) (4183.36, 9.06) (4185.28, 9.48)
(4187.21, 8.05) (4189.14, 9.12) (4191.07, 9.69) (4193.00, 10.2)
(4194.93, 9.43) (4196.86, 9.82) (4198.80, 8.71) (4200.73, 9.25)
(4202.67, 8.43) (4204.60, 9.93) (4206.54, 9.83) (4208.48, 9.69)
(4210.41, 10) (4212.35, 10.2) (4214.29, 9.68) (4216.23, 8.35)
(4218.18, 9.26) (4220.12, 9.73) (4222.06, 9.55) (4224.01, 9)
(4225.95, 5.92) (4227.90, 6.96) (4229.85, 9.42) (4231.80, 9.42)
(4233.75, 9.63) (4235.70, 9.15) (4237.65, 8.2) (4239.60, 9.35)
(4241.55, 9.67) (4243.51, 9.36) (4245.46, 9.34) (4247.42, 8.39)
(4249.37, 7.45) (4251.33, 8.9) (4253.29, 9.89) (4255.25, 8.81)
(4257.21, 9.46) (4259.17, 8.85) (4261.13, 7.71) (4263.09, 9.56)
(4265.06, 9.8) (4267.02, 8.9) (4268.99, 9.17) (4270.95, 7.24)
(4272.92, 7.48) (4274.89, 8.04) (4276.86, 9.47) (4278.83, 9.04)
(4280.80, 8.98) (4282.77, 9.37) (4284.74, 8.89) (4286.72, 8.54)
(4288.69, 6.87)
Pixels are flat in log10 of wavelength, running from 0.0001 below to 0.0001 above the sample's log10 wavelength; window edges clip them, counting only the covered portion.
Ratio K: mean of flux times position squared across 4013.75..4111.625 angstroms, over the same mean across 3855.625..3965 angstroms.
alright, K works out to 1.55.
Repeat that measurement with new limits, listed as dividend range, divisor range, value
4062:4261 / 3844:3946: 1.68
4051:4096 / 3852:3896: 1.51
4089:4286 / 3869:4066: 1.41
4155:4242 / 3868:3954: 1.74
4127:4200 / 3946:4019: 1.42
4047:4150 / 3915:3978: 1.90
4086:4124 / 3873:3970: 1.69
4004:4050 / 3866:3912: 1.41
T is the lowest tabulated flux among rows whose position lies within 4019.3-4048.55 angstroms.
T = 6.58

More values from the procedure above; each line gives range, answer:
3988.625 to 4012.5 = 7.36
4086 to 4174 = 5.79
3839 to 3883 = 3.7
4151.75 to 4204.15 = 8.05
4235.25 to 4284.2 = 7.24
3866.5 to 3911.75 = 4.59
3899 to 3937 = 1.14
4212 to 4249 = 5.92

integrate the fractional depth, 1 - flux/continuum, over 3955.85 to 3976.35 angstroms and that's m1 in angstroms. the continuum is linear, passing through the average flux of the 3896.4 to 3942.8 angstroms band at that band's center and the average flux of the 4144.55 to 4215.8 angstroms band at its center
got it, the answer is 5.9 angstroms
